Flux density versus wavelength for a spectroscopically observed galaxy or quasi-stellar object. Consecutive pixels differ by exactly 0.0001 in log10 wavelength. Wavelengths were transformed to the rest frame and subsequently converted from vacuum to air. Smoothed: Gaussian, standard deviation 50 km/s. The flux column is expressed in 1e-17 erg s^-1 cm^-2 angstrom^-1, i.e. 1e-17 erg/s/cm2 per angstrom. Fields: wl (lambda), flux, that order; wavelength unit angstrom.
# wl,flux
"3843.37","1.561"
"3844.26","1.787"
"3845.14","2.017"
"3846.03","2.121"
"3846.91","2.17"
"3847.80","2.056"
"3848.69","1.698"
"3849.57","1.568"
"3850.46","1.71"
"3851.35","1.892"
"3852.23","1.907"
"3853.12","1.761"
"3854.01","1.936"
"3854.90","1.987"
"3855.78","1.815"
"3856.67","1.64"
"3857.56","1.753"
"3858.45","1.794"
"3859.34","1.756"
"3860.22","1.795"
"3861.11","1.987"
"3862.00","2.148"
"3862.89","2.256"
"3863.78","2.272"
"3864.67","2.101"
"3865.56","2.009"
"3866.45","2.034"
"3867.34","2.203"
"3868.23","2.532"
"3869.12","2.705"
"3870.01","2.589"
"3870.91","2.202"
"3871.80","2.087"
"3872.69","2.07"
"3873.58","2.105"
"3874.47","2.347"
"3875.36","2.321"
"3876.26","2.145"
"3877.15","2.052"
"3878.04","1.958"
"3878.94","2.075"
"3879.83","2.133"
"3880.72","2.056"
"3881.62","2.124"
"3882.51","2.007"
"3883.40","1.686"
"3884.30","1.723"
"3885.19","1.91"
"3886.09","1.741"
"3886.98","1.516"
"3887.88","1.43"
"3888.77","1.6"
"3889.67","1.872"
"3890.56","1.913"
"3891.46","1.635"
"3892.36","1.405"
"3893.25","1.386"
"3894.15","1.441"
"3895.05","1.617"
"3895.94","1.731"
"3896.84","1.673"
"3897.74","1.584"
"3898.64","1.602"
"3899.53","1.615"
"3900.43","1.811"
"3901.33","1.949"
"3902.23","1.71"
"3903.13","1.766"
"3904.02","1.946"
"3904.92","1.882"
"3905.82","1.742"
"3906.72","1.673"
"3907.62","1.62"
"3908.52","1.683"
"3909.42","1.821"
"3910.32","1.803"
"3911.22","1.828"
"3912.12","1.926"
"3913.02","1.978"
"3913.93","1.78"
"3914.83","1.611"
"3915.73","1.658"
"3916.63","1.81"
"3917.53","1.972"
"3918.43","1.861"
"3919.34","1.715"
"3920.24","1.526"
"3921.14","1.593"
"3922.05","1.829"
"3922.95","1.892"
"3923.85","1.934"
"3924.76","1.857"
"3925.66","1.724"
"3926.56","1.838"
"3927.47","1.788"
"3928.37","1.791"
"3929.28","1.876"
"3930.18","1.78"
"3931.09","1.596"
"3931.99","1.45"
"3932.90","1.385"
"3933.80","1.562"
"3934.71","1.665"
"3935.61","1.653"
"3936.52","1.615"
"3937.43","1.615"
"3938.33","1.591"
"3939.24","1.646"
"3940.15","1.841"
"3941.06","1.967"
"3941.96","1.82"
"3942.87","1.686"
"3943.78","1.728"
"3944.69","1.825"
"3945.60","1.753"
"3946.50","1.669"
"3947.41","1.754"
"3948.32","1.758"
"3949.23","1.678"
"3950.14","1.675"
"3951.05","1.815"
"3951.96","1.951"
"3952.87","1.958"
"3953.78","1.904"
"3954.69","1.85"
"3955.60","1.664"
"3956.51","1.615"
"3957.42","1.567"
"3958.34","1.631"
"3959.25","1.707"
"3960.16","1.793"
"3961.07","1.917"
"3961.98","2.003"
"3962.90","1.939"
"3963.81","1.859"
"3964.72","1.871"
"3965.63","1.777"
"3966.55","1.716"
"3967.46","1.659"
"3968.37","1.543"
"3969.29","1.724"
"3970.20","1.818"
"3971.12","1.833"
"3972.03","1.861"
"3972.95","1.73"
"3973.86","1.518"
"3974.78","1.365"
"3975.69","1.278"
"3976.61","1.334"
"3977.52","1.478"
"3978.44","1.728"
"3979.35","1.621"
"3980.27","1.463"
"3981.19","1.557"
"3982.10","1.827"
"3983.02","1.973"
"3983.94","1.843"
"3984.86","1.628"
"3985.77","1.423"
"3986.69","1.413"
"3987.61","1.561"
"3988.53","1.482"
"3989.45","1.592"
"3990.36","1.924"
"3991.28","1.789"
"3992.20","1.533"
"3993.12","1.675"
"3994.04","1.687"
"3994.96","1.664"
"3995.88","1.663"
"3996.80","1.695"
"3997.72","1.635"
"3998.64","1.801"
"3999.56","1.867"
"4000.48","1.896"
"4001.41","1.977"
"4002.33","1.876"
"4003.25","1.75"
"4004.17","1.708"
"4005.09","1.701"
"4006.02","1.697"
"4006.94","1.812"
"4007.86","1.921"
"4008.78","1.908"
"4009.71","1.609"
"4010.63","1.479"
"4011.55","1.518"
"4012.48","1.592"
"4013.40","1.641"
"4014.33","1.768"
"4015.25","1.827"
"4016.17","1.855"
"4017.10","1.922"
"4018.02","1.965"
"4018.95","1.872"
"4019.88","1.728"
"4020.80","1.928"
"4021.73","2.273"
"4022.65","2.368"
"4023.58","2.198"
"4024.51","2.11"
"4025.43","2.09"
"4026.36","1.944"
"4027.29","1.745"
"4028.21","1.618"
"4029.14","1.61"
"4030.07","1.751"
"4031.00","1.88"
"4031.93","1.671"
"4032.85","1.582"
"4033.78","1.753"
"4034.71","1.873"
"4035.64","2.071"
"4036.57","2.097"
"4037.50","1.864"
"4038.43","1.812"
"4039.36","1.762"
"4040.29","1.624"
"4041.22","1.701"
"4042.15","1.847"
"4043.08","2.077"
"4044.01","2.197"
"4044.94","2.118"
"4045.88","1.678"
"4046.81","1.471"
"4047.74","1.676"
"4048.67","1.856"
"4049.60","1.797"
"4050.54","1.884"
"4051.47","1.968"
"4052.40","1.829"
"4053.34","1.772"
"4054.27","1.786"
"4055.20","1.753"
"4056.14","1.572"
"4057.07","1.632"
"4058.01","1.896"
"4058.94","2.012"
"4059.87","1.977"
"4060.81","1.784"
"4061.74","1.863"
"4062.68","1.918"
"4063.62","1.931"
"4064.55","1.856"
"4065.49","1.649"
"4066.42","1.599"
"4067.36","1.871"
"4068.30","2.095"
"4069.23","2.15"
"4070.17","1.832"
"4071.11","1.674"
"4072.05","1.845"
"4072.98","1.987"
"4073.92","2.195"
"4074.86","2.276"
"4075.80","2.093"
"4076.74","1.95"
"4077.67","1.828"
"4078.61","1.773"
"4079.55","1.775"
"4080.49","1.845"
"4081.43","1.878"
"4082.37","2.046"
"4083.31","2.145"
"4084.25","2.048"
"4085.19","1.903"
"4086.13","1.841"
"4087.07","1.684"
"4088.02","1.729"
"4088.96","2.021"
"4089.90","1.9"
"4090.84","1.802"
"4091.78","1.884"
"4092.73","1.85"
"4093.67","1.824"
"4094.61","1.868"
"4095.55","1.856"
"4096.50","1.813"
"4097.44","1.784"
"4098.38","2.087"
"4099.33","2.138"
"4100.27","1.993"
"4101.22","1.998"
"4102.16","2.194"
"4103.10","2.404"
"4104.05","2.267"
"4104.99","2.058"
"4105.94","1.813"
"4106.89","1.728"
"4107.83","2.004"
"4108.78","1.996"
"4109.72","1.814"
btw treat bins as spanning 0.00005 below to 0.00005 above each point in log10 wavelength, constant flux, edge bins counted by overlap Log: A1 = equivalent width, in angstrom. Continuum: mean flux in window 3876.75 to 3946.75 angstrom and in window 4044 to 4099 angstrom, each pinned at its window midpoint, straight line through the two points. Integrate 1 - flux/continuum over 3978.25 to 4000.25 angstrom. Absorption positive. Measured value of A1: 1.70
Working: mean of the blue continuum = 1.75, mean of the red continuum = 1.87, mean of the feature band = 1.67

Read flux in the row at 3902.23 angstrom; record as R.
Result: 1.71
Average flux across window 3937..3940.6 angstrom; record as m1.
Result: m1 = 1.67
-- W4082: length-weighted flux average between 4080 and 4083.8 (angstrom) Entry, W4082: 1.98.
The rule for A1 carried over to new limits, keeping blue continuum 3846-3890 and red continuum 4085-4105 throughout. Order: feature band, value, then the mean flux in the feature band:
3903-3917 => 1.4 angstrom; 1.78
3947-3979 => 4.0 angstrom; 1.72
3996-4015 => 2.1 angstrom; 1.74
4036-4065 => 1.7 angstrom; 1.84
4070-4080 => 0.1 angstrom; 1.93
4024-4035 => 0.9 angstrom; 1.8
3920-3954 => 4.1 angstrom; 1.74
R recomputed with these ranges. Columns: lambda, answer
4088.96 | 2.021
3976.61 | 1.334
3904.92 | 1.882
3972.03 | 1.861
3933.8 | 1.562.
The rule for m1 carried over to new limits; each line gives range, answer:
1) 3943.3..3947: 1.74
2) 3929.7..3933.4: 1.56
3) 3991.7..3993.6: 1.61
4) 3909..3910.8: 1.81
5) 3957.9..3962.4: 1.81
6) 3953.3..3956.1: 1.81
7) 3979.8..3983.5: 1.7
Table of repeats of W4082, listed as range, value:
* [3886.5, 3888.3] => 1.48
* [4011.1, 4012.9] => 1.55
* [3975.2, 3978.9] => 1.46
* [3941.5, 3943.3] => 1.76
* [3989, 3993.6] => 1.7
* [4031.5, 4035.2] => 1.72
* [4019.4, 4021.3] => 1.83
